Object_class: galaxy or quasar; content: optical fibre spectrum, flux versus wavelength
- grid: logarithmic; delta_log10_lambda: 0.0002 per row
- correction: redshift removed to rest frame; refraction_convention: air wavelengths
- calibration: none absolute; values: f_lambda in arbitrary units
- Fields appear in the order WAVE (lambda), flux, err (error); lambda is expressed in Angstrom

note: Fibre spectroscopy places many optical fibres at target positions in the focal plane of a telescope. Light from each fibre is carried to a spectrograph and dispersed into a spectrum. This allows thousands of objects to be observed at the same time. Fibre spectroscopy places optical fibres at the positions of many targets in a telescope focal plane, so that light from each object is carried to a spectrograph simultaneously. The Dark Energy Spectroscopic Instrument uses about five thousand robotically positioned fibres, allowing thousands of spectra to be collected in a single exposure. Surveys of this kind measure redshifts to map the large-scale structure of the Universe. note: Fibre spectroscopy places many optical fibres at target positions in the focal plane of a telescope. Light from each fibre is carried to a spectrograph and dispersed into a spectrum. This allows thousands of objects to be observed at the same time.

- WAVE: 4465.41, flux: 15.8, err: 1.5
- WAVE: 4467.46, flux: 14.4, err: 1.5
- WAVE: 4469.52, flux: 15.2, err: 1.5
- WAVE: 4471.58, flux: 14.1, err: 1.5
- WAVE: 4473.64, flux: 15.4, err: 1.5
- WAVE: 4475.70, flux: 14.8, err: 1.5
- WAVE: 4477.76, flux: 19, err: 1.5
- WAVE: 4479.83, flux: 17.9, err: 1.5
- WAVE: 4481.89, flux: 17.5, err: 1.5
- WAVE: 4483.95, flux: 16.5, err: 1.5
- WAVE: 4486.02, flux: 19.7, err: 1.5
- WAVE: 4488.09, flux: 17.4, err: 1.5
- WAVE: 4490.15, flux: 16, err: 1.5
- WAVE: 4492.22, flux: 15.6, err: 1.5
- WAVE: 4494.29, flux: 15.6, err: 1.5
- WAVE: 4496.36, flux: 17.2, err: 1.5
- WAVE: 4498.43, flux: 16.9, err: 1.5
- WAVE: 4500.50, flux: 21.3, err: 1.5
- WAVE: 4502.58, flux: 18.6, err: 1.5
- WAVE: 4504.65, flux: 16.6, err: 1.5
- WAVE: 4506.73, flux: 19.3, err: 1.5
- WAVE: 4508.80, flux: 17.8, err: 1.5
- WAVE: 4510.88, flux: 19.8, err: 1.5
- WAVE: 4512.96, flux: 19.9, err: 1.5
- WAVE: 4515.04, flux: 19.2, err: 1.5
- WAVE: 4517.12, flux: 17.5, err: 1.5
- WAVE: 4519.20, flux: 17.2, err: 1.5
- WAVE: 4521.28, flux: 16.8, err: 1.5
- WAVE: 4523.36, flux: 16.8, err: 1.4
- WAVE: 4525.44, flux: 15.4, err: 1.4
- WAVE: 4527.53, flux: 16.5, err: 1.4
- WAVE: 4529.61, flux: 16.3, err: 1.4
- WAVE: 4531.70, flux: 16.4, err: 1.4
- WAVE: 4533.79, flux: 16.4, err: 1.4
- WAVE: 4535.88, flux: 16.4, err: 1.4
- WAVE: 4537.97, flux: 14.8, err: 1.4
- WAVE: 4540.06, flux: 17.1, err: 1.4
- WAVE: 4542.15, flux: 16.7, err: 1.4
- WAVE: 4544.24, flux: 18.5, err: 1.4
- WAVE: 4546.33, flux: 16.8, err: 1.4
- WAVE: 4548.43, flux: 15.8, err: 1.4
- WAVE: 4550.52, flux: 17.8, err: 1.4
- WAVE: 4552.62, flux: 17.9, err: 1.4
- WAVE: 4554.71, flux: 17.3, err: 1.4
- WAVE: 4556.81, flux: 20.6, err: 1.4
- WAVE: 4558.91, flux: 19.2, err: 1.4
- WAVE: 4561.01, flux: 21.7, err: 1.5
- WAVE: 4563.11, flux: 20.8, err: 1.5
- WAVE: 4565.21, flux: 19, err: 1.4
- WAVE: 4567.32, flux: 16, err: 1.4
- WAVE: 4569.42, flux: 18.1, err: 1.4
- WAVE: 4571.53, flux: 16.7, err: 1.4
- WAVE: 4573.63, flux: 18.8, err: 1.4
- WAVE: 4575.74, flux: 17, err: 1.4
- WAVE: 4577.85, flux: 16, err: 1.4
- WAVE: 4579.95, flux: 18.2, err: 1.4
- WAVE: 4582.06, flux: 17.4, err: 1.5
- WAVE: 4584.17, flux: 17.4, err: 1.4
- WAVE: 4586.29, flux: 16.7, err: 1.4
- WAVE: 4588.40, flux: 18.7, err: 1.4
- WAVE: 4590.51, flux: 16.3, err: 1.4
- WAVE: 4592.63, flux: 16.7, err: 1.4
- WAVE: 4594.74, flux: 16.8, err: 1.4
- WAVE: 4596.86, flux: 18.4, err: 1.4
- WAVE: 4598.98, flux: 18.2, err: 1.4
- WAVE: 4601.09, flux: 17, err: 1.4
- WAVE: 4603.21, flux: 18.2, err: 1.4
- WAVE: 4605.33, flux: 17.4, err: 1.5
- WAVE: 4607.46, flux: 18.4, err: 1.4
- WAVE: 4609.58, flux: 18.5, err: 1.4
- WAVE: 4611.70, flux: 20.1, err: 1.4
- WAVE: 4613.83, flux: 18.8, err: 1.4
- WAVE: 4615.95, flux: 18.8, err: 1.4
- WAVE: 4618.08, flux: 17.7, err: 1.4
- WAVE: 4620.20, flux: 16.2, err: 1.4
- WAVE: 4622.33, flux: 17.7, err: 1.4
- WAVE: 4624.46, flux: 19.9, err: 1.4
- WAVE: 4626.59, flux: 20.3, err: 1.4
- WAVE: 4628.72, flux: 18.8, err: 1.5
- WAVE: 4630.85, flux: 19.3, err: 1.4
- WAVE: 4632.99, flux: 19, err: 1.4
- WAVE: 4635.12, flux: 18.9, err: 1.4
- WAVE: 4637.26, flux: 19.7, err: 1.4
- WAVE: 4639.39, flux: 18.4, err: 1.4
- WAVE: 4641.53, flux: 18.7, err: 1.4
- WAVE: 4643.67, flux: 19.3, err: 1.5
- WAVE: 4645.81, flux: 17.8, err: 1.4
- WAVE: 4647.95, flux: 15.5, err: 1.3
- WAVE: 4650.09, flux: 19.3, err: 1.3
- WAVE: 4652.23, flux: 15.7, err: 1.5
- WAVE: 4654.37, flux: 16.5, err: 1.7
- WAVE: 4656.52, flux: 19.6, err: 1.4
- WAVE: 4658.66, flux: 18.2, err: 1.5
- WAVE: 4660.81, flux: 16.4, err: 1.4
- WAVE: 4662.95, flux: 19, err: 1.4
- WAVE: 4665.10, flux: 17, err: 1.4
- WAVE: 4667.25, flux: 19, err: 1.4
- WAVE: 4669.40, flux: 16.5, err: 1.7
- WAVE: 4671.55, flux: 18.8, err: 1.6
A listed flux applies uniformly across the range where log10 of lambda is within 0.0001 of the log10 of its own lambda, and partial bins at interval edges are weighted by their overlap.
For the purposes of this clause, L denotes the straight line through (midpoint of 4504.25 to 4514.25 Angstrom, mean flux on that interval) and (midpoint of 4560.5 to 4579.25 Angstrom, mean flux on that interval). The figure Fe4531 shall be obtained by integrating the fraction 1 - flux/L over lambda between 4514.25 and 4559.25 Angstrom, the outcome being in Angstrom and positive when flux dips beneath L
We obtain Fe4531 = 3.4 Angstrom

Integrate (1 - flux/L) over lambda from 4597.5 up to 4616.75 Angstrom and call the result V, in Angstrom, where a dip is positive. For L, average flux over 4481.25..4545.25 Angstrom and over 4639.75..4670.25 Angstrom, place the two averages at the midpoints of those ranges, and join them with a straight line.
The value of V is -0.8 Angstrom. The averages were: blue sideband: 17.3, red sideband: 17.8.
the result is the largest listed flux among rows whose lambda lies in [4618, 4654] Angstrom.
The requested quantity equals 20.3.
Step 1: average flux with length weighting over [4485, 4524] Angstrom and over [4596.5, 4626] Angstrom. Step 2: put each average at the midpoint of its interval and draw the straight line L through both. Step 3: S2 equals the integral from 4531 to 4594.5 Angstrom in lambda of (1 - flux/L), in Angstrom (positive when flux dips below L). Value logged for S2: 1.8 Angstrom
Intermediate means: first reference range 17.9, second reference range 18.3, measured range 17.6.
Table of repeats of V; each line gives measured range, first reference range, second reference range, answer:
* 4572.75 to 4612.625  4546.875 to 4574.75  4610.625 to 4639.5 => 2.02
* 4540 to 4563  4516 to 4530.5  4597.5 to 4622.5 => -1.53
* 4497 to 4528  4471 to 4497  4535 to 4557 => -2.00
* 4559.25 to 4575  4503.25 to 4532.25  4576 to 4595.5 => -1.33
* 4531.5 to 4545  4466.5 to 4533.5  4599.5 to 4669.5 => 0.67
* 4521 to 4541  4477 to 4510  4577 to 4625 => 1.64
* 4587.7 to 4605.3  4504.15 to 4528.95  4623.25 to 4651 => 0.91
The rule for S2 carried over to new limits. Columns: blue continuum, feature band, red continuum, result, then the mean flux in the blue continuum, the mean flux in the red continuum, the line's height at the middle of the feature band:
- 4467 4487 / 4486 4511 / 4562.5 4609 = -1.4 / 16.5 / 17.6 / 16.7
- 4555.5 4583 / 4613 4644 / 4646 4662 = -1.9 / 18.4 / 17.4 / 17.7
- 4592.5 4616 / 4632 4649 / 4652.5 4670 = -0.5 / 18.1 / 17.7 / 17.9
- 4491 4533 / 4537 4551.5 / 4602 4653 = 0.8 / 17.5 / 18.4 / 17.8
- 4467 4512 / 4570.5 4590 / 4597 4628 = 0.7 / 17.2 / 18.4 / 18.1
